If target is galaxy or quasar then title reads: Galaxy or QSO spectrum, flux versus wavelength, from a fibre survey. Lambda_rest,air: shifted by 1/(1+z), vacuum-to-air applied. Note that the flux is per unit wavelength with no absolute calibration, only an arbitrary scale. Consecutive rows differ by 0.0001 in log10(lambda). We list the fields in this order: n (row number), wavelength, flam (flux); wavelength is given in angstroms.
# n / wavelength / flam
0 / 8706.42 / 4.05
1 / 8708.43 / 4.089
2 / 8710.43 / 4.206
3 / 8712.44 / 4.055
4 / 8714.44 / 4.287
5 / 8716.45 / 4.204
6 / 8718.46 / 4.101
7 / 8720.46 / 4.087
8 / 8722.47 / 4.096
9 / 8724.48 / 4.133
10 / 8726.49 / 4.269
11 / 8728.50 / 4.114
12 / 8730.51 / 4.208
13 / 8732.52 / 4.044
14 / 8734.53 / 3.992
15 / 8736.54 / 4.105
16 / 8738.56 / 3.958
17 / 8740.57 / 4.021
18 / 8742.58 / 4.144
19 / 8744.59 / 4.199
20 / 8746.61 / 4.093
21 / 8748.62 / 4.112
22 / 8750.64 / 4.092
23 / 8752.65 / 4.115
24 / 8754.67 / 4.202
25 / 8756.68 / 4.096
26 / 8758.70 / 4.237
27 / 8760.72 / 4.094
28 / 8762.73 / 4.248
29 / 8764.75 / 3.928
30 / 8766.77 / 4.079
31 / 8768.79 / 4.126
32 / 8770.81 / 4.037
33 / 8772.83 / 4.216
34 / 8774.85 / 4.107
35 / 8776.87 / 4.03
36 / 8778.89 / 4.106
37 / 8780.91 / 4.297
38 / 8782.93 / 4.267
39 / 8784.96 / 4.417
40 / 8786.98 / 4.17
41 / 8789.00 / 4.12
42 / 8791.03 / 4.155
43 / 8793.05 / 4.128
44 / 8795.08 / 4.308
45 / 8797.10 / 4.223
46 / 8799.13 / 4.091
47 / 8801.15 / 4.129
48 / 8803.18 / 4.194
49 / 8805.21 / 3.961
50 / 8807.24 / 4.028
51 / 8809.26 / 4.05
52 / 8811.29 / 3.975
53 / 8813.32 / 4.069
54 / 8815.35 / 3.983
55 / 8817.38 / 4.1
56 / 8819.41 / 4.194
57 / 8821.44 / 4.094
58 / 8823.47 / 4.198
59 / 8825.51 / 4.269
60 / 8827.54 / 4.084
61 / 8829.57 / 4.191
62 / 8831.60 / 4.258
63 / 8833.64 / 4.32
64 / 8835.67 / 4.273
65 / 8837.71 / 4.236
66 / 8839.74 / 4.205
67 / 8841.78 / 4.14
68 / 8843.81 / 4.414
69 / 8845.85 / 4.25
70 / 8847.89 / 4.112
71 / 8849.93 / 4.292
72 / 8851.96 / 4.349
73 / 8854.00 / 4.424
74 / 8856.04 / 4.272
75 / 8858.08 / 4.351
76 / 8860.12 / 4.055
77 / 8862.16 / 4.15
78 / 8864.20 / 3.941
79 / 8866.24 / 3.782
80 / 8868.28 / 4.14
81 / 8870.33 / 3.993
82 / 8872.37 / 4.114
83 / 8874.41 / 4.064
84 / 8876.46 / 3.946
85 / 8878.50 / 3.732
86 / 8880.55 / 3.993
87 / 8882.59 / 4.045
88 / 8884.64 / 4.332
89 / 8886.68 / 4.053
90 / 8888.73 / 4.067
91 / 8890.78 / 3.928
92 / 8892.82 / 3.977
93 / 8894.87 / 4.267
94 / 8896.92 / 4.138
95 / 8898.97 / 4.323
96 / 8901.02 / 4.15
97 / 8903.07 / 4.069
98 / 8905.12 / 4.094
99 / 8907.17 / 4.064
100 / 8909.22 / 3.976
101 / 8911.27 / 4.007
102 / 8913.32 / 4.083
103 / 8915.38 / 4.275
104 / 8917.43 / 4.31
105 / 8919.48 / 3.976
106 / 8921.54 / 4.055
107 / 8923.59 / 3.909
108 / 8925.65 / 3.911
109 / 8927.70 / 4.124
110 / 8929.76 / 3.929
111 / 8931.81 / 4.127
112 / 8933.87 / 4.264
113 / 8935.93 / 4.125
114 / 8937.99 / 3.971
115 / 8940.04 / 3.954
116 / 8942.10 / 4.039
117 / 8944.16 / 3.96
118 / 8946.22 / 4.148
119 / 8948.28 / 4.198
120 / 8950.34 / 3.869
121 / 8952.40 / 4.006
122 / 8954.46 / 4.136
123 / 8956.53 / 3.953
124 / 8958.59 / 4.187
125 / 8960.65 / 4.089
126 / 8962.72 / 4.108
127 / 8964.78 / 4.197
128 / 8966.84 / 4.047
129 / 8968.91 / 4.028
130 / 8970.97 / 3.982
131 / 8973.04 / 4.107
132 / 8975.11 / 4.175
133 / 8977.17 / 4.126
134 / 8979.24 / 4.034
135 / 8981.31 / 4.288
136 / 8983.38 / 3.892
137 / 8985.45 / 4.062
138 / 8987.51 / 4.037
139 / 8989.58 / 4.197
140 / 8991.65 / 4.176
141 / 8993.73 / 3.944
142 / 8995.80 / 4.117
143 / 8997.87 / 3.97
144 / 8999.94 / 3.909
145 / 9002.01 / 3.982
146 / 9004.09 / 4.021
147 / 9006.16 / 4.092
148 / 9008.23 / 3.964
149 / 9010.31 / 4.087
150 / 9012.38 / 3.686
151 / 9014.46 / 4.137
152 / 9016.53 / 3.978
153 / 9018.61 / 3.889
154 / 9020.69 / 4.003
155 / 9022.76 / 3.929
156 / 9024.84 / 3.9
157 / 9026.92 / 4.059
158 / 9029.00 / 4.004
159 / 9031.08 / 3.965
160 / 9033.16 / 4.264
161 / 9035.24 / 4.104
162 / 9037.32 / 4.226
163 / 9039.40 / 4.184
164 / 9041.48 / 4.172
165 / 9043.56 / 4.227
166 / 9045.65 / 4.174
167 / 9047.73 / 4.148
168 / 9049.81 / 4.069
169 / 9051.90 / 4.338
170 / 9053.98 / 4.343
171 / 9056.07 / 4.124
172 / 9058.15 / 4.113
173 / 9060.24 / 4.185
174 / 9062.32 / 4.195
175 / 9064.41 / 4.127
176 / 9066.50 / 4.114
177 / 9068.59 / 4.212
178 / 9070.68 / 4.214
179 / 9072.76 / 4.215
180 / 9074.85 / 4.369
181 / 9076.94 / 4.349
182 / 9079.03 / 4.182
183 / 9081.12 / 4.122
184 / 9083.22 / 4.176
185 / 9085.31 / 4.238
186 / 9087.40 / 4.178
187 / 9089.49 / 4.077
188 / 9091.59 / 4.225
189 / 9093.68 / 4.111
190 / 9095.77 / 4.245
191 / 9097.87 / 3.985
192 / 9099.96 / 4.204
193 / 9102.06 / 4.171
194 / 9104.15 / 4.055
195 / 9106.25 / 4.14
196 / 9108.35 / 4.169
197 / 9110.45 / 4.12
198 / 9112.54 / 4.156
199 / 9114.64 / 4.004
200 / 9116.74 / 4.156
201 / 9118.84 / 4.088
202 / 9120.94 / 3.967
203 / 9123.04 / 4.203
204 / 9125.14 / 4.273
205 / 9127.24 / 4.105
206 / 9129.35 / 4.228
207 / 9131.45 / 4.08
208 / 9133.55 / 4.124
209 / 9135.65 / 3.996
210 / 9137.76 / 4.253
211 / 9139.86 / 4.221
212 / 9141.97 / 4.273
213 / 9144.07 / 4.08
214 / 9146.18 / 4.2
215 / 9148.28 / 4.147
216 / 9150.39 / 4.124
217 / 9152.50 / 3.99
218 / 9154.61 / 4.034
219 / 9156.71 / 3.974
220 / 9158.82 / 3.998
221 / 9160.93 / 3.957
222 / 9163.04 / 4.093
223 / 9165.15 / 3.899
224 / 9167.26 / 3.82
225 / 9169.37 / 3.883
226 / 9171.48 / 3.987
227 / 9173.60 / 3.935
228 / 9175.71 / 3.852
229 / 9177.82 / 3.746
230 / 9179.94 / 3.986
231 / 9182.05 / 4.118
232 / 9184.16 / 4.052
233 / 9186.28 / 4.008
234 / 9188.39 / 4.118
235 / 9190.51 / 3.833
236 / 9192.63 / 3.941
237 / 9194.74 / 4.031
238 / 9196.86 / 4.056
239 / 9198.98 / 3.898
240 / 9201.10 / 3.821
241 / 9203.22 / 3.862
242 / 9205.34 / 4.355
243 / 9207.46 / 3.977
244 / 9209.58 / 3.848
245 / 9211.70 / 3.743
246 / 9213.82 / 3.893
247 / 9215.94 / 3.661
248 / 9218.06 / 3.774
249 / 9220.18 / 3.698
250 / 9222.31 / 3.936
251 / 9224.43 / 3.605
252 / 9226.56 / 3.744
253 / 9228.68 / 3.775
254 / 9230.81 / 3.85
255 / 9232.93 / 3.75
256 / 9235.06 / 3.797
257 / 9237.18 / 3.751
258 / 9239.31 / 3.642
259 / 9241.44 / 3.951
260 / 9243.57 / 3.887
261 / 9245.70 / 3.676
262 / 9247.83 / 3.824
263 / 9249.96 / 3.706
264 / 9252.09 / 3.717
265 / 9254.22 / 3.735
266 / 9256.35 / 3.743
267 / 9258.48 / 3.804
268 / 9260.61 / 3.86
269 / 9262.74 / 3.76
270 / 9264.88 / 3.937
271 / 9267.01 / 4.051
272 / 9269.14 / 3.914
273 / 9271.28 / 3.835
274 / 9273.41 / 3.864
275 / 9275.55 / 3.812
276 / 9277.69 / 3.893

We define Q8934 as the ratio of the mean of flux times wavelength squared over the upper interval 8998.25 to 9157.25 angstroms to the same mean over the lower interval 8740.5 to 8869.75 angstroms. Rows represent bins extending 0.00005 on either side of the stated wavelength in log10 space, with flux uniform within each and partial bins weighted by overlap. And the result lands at 1.05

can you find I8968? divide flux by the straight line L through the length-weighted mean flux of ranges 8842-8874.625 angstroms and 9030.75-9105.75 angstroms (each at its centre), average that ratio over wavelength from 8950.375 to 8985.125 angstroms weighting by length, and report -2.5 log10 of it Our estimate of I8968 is 0.03 mag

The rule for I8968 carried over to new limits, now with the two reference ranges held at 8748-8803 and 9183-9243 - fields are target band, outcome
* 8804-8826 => 0.01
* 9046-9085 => -0.06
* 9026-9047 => -0.04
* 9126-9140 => -0.06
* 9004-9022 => 0.00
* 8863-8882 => 0.03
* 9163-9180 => 0.00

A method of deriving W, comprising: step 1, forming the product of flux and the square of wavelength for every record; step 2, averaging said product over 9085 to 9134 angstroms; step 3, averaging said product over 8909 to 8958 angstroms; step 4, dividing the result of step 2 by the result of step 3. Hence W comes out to 1.06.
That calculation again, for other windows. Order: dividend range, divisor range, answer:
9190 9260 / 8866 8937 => 1.01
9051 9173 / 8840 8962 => 1.06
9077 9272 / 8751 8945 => 1.04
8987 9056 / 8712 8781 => 1.05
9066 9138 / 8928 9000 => 1.05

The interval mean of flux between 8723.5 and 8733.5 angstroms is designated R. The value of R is 4.15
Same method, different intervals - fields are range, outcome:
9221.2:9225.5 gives 3.76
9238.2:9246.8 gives 3.78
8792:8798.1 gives 4.22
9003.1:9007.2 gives 4.06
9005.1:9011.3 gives 4.05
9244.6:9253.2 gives 3.73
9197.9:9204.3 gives 3.86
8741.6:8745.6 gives 4.17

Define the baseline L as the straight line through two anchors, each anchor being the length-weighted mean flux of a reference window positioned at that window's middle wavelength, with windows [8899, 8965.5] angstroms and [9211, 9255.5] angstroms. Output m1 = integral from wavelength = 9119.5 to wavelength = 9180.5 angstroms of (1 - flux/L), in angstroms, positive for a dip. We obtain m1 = -3.1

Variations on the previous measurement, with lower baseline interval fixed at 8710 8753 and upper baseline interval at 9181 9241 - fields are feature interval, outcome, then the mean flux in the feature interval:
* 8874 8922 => -0.5 angstroms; 4.08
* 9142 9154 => -0.6 angstroms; 4.12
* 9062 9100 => -2.3 angstroms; 4.19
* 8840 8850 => -0.4 angstroms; 4.23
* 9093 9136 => -2.2 angstroms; 4.13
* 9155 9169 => -0.2 angstroms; 3.96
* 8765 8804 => -0.7 angstroms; 4.16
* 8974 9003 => -0.6 angstroms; 4.07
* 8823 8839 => -0.6 angstroms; 4.23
